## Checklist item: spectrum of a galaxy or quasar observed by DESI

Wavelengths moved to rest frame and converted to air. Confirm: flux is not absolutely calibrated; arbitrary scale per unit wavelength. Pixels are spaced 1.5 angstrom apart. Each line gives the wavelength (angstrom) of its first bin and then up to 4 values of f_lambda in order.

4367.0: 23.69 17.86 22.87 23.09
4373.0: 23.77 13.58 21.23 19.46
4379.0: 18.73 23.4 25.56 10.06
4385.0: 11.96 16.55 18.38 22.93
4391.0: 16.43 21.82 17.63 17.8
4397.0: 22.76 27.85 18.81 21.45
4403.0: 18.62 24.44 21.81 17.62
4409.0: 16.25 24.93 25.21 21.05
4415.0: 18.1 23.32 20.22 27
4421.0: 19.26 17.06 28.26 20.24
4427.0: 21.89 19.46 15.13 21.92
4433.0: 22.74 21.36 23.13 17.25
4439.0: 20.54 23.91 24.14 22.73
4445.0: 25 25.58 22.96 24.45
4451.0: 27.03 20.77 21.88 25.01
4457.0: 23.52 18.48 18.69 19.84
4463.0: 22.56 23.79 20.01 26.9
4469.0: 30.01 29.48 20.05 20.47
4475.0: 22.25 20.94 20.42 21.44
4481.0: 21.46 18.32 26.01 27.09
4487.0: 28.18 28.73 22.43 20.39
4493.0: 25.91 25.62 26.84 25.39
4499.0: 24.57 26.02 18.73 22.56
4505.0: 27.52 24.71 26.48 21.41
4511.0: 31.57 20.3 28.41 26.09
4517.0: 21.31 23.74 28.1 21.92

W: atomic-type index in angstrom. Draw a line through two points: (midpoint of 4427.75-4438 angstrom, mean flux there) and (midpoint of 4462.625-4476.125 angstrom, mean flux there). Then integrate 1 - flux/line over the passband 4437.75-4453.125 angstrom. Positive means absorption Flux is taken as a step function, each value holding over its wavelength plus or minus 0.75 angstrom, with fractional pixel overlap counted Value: -1.5 angstrom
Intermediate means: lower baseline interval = 20.2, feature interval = 23.5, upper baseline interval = 23.9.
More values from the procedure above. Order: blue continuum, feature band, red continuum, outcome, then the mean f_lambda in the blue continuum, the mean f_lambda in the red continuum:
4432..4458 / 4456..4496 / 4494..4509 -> 1.2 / 23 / 24.8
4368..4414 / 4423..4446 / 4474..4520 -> 0.0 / 20.1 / 24.2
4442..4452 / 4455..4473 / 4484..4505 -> 1.1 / 24.5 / 24.9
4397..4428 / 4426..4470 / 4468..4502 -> 0.8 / 21.7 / 24.1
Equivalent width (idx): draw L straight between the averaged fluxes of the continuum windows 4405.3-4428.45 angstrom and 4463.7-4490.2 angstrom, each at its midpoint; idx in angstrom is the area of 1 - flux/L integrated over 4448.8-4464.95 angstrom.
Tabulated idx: 0.5 angstrom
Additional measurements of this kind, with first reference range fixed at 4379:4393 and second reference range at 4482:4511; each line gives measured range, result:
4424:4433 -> 0.10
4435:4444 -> -0.14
